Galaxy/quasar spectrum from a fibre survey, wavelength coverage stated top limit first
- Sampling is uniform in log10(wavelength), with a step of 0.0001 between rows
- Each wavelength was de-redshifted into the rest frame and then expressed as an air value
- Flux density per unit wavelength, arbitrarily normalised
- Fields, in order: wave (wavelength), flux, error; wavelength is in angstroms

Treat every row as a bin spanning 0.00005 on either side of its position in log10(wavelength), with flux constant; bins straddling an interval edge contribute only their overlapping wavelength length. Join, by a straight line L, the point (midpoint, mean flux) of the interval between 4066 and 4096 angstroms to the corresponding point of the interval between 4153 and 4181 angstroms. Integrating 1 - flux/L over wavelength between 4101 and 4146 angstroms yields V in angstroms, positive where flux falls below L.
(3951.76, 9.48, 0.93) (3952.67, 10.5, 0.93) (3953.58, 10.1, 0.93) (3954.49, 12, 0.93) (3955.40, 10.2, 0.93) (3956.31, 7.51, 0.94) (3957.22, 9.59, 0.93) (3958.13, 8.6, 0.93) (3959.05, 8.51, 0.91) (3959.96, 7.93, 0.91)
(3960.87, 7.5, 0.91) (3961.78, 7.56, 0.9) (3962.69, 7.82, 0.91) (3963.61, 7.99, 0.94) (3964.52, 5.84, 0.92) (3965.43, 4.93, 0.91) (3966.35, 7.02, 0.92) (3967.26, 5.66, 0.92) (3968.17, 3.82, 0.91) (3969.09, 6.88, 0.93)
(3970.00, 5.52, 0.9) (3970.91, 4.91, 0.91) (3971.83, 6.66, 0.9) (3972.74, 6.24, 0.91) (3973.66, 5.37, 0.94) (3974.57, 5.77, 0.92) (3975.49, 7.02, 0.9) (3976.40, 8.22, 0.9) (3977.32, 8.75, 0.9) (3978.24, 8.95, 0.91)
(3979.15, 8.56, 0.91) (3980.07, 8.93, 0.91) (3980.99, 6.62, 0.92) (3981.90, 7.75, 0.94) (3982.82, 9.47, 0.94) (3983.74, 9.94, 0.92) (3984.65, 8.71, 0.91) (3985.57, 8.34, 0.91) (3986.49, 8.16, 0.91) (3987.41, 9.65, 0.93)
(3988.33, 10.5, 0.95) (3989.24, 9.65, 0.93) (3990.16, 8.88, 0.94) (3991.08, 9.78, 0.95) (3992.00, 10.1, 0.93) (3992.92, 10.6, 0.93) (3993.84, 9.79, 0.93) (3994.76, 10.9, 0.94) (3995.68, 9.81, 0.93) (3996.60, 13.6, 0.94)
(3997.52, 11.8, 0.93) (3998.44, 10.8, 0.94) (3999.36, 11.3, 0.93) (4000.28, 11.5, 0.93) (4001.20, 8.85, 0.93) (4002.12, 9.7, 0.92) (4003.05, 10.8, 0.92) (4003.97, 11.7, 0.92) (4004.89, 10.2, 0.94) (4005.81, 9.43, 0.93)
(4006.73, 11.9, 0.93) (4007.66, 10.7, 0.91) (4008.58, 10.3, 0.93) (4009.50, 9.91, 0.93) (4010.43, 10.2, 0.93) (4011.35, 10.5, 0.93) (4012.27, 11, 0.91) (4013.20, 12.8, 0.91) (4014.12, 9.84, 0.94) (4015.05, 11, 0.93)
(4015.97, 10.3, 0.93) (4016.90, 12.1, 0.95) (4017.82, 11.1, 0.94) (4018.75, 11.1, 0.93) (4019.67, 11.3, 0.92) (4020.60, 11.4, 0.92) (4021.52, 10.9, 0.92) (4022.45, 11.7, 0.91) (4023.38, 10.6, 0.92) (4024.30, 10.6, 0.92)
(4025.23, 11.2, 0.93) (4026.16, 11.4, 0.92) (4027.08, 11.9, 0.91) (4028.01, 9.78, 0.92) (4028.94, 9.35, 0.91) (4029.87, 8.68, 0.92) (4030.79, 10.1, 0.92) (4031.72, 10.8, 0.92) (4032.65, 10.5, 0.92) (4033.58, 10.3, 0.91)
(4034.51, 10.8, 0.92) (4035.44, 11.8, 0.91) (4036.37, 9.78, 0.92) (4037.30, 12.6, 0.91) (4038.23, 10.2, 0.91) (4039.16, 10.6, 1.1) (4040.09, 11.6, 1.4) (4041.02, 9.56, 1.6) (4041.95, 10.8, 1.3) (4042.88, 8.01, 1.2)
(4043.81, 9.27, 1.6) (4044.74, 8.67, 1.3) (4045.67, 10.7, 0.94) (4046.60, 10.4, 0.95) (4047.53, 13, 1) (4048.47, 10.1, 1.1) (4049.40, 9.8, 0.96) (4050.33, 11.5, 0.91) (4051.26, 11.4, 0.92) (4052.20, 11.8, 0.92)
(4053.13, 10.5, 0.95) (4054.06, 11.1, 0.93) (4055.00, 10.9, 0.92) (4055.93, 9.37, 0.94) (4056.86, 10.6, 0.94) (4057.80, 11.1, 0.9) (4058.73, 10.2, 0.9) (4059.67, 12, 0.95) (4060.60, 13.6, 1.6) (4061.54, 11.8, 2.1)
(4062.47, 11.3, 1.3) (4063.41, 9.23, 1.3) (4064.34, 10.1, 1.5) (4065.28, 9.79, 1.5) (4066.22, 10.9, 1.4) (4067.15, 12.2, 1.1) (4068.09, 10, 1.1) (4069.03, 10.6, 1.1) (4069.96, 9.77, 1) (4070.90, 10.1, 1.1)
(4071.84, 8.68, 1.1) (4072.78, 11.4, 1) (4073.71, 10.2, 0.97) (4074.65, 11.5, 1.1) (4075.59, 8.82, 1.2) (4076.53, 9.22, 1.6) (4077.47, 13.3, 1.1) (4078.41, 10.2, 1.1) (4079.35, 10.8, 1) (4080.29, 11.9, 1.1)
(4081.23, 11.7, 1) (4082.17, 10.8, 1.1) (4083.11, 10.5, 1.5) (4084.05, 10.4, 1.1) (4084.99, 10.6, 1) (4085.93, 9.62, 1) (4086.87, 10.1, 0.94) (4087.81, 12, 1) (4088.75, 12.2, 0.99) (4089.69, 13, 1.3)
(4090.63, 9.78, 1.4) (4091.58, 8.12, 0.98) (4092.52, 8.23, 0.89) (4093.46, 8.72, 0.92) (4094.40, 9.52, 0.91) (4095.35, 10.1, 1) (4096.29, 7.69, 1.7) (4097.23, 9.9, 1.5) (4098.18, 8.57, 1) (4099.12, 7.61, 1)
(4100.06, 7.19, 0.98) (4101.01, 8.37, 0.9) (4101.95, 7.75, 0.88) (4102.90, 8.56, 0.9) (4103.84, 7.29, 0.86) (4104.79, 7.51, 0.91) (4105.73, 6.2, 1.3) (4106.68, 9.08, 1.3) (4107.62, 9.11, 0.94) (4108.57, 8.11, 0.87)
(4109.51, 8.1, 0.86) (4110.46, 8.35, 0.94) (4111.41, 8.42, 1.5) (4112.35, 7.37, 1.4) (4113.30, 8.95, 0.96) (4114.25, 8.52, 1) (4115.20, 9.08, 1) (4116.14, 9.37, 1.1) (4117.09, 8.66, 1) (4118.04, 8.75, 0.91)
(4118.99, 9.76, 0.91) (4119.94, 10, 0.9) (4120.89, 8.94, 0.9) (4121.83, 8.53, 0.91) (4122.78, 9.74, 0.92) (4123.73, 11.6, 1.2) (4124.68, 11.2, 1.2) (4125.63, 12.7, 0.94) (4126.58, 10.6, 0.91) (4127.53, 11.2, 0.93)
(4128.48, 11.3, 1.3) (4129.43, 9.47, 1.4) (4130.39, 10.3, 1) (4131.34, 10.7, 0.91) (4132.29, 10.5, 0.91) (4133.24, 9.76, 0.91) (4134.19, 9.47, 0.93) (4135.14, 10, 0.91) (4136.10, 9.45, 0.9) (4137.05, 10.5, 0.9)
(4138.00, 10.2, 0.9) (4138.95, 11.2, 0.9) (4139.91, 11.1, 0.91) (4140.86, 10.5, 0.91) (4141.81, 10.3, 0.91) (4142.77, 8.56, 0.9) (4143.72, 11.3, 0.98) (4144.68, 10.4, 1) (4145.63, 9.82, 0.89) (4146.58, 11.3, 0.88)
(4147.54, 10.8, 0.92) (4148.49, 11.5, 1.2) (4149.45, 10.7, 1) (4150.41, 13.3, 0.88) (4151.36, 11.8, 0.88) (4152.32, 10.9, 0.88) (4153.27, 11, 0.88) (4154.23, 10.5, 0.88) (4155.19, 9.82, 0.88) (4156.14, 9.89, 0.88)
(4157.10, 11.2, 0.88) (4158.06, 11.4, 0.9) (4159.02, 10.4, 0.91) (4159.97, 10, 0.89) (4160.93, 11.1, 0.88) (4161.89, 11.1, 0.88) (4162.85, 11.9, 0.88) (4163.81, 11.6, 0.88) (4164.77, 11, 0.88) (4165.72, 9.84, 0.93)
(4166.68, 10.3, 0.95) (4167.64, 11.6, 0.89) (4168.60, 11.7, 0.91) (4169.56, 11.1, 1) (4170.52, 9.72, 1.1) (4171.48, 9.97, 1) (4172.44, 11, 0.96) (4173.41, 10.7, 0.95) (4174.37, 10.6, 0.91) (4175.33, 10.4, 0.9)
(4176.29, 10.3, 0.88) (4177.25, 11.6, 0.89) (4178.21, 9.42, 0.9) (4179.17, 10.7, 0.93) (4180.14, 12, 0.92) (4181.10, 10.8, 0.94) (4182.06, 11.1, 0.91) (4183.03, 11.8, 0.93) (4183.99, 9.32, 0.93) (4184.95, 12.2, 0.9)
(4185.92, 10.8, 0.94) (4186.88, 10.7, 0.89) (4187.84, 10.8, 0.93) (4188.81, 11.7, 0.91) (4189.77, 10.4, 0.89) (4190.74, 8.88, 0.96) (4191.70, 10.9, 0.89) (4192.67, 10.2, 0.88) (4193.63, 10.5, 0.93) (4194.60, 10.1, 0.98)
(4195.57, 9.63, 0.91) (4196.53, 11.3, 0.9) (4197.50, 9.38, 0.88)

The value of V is 4.6 angstroms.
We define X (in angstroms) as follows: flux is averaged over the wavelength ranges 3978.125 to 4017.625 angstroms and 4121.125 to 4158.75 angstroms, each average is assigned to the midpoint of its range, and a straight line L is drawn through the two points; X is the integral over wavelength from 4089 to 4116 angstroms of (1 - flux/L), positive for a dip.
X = 4.9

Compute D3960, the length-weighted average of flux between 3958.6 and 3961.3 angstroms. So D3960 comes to 7.99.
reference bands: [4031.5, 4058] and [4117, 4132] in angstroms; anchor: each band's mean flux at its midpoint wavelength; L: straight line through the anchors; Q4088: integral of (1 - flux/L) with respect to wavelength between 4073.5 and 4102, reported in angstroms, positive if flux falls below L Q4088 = 1.2 angstroms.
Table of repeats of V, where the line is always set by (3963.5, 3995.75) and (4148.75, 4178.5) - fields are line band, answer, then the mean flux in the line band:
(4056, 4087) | -4.3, 10.7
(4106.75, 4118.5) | 1.7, 8.59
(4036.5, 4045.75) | -1.3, 10.2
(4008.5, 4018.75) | -2.9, 10.9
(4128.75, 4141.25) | 0.2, 10.3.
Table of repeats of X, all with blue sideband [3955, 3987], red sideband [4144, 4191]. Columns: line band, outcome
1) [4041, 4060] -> -3.6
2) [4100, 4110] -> 1.8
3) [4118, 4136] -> -0.2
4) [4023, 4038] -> -3.8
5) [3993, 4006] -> -4.6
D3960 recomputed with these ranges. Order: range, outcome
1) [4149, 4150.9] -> 12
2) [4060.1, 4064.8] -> 11.2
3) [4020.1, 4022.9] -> 11.3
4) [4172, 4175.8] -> 10.7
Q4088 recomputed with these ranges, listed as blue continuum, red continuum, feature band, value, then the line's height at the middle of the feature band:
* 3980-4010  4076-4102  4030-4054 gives -1.39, 9.99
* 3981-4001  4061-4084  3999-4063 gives -2.88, 10.3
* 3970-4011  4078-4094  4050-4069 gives -1.46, 10.2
